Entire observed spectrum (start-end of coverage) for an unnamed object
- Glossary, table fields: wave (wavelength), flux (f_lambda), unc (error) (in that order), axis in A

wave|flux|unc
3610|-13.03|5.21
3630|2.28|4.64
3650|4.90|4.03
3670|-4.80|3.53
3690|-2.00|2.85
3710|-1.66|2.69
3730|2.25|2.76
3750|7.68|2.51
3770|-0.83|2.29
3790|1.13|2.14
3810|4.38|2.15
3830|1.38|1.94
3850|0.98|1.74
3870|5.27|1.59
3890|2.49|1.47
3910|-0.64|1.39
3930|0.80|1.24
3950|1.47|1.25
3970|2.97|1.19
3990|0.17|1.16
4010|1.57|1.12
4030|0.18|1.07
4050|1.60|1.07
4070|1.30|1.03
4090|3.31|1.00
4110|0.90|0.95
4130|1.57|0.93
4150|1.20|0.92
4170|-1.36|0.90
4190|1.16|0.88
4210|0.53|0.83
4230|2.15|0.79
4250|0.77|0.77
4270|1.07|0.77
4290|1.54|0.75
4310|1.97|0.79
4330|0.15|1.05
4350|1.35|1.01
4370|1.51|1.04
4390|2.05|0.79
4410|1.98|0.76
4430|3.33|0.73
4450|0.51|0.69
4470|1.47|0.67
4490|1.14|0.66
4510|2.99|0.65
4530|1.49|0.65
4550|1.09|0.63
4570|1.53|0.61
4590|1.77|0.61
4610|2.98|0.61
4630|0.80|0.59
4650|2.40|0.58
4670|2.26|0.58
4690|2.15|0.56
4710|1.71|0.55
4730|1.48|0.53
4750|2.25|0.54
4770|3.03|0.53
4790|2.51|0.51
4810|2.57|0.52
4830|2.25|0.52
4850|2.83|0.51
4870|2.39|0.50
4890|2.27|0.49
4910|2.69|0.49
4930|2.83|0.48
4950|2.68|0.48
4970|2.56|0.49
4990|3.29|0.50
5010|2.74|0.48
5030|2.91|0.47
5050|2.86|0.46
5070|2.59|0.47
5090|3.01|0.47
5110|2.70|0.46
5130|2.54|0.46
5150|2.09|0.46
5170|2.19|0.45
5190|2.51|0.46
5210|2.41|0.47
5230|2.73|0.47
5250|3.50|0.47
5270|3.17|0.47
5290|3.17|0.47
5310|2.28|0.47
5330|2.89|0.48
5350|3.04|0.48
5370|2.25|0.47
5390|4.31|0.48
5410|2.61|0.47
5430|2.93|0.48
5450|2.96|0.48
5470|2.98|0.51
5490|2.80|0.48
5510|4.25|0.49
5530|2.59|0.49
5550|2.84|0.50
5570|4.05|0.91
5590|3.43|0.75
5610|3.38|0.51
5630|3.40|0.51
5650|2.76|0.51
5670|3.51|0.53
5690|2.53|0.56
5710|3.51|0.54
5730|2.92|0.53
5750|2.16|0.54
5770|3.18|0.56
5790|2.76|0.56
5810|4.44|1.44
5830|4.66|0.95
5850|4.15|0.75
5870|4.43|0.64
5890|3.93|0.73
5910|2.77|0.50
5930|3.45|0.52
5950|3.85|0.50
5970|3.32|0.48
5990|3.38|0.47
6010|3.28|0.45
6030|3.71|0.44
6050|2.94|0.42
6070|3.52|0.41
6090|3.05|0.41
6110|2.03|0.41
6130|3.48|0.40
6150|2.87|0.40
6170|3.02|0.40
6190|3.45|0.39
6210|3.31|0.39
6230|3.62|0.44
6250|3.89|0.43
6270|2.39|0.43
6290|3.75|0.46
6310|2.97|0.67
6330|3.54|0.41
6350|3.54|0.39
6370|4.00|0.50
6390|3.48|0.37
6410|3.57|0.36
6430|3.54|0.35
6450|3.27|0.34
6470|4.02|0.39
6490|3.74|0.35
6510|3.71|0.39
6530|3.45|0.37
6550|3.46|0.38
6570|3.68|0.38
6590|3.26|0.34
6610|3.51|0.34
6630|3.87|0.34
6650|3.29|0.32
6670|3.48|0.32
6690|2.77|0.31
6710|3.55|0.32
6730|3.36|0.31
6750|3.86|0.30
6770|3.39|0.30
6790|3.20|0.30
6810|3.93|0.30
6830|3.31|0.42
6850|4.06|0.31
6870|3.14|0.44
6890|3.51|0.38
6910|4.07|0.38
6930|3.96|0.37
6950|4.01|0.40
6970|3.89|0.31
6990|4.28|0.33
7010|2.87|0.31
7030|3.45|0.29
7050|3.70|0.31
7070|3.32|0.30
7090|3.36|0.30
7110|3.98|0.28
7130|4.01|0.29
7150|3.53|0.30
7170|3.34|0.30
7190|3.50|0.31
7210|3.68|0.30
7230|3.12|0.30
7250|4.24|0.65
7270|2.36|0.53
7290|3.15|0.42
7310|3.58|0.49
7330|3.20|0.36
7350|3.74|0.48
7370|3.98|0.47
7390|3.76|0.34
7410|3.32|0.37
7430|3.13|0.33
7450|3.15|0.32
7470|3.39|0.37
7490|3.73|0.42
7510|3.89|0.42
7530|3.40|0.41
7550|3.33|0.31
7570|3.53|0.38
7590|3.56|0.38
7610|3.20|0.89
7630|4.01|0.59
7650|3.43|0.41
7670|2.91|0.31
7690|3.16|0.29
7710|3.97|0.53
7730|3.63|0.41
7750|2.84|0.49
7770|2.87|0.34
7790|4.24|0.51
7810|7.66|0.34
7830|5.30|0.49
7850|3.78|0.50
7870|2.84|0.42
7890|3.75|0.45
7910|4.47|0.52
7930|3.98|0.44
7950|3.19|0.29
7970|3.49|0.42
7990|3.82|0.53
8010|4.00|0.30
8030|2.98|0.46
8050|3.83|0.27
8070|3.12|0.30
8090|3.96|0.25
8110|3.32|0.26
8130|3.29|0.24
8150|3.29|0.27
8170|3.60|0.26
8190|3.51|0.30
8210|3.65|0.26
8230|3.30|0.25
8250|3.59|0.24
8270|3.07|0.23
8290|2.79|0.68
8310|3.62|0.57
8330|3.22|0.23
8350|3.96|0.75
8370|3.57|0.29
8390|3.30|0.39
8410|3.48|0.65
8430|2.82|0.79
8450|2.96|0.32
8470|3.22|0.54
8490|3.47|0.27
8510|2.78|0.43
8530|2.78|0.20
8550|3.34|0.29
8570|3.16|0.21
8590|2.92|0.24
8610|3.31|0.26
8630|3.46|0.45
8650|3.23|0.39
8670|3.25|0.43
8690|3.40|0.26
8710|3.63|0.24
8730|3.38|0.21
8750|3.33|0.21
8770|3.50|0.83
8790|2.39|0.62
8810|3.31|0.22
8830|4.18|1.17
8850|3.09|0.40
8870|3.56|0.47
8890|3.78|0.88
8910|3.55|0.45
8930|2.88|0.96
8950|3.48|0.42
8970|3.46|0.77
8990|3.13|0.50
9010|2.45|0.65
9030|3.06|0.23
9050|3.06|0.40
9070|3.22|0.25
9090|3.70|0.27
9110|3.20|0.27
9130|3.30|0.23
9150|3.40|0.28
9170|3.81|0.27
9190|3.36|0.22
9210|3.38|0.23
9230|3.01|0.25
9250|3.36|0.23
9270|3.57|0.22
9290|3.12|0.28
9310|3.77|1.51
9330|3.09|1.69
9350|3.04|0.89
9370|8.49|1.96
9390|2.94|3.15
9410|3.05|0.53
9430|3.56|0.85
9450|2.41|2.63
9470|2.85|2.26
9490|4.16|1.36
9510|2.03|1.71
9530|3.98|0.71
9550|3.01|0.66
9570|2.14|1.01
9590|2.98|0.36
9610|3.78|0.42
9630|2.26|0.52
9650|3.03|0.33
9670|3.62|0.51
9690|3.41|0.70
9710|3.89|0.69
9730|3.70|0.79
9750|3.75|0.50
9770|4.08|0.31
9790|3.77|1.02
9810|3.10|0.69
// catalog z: 0.189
